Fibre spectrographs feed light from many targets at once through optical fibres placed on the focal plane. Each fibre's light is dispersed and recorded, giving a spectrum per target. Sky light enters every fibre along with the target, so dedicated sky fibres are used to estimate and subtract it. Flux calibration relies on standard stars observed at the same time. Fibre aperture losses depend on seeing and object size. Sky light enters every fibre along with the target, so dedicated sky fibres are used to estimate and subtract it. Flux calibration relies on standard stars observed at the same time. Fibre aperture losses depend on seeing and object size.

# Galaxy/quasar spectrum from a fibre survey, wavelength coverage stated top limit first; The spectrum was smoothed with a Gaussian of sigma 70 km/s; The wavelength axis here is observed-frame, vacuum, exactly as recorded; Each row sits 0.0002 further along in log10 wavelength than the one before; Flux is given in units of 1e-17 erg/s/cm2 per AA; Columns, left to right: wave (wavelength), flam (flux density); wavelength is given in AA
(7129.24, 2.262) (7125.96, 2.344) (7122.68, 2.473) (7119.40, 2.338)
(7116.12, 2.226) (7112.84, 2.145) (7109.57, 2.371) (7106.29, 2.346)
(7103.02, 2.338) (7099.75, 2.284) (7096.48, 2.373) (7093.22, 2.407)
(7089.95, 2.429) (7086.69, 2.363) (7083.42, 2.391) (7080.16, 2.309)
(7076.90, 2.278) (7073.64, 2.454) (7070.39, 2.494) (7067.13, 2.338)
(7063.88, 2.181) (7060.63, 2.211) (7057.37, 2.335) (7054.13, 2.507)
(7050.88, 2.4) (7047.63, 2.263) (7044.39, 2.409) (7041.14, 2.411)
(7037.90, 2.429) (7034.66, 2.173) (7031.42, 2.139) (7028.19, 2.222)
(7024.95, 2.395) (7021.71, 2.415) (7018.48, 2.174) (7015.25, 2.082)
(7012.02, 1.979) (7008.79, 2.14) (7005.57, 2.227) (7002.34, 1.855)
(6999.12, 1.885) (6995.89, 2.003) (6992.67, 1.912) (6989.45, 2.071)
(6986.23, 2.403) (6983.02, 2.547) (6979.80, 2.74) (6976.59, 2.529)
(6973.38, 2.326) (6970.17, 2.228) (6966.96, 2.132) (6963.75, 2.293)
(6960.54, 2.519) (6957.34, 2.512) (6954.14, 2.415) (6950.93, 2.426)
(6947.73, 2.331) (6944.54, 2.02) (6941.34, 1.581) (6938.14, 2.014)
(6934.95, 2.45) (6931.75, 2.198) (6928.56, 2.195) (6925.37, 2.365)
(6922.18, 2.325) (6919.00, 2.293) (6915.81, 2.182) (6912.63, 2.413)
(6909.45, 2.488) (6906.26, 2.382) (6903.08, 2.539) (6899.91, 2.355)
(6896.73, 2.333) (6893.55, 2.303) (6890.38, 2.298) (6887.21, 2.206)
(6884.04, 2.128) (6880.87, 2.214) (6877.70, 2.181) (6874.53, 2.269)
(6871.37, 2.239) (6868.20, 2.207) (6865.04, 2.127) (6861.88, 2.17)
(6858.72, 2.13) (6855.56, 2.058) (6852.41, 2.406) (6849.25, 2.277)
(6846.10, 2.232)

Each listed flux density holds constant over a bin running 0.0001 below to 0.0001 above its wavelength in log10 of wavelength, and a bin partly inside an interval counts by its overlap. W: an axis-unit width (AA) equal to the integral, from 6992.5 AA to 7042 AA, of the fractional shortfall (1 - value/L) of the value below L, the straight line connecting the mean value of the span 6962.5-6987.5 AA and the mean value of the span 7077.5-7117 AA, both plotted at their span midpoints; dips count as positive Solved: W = 4.6 AA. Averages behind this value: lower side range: 2.4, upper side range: 2.33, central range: 2.16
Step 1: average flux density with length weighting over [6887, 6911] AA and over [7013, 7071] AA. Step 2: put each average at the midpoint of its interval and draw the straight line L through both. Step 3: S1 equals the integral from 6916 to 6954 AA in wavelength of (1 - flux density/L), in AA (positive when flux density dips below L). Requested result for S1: 2.4 AA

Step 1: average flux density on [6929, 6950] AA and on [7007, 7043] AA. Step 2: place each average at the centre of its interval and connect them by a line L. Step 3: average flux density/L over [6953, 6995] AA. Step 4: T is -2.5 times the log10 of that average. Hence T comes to -0.09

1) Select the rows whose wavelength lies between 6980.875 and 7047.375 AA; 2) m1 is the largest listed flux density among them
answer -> 2.547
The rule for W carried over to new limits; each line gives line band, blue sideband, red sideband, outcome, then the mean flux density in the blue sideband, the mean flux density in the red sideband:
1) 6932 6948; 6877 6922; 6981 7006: 1.15 AA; 2.31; 2.12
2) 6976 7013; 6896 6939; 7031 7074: 2.39 AA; 2.33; 2.34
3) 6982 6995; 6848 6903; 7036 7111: 0.57 AA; 2.24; 2.36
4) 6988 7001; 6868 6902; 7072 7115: 1.91 AA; 2.25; 2.34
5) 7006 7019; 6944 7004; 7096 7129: 1.07 AA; 2.28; 2.32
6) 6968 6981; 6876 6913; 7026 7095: -0.58 AA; 2.32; 2.34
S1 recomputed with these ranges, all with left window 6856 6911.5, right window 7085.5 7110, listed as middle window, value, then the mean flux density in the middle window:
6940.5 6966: 0.2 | 2.28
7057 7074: 0.2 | 2.33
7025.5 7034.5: 0.5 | 2.21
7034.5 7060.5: -0.3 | 2.37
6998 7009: 1.4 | 2.02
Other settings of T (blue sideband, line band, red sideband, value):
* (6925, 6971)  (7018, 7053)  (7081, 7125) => -0.01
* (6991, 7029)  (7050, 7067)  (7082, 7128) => -0.05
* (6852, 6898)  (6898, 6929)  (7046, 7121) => -0.06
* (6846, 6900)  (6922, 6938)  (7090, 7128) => -0.01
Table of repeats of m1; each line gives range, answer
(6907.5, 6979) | 2.529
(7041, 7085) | 2.507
